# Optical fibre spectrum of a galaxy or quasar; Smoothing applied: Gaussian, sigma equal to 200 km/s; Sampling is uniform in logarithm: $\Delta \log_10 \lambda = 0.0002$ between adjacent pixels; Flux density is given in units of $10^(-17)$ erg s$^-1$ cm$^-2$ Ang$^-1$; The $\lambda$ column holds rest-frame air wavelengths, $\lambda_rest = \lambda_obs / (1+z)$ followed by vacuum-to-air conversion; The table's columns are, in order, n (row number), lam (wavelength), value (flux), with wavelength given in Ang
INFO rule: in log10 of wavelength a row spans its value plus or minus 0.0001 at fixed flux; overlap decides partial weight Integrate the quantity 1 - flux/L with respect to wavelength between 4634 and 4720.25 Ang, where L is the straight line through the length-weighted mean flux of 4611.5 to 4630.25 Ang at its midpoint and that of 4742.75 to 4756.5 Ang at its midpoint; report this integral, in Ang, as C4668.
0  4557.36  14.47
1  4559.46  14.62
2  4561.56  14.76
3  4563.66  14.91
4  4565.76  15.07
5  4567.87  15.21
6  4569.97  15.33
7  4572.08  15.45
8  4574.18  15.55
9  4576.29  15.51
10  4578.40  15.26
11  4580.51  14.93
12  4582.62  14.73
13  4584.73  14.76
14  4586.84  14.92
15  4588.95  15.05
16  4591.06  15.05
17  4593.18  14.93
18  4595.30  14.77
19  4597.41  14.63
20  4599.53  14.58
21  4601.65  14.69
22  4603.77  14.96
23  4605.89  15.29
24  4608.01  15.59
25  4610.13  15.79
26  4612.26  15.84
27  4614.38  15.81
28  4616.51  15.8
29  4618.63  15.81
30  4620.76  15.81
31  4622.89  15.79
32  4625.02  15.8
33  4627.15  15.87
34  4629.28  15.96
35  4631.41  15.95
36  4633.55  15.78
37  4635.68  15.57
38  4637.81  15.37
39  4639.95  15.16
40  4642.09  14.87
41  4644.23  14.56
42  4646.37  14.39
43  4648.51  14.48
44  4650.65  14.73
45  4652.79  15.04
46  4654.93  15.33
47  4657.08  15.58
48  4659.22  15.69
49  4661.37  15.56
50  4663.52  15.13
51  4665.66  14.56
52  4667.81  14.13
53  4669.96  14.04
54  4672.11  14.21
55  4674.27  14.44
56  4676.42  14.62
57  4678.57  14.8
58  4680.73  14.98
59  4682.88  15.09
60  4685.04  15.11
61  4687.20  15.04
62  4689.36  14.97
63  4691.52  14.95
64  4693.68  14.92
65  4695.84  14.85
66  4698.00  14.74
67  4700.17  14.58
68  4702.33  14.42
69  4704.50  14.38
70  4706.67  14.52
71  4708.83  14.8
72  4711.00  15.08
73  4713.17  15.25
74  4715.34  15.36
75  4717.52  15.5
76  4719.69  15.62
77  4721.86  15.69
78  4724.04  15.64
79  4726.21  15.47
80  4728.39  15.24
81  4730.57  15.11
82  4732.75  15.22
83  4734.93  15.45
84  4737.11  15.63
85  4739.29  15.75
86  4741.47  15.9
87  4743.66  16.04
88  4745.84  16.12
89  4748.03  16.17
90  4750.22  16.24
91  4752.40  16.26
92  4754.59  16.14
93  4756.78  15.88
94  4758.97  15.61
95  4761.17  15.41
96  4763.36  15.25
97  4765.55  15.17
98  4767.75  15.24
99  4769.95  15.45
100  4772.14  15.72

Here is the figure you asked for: 5.73 Ang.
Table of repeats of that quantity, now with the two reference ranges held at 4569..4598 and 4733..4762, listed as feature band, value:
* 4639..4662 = 0.6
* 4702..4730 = 1.0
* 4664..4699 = 1.9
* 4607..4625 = -0.7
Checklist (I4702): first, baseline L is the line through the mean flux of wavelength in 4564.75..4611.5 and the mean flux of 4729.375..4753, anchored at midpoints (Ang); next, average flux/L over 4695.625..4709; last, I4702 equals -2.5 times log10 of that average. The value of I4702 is 0.07 mag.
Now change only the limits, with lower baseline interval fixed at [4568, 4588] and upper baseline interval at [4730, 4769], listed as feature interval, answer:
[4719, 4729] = 0.005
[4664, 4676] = 0.081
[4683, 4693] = 0.035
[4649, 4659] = 0.016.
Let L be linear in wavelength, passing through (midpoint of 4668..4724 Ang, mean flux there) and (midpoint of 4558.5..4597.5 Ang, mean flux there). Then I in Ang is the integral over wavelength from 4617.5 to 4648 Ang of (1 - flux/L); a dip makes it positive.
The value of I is -1.01 Ang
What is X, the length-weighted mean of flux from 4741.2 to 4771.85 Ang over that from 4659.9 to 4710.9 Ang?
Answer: 1.07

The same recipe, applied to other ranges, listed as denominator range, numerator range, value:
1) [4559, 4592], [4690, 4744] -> 1.01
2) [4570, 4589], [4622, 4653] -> 1.01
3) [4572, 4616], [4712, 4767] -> 1.03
